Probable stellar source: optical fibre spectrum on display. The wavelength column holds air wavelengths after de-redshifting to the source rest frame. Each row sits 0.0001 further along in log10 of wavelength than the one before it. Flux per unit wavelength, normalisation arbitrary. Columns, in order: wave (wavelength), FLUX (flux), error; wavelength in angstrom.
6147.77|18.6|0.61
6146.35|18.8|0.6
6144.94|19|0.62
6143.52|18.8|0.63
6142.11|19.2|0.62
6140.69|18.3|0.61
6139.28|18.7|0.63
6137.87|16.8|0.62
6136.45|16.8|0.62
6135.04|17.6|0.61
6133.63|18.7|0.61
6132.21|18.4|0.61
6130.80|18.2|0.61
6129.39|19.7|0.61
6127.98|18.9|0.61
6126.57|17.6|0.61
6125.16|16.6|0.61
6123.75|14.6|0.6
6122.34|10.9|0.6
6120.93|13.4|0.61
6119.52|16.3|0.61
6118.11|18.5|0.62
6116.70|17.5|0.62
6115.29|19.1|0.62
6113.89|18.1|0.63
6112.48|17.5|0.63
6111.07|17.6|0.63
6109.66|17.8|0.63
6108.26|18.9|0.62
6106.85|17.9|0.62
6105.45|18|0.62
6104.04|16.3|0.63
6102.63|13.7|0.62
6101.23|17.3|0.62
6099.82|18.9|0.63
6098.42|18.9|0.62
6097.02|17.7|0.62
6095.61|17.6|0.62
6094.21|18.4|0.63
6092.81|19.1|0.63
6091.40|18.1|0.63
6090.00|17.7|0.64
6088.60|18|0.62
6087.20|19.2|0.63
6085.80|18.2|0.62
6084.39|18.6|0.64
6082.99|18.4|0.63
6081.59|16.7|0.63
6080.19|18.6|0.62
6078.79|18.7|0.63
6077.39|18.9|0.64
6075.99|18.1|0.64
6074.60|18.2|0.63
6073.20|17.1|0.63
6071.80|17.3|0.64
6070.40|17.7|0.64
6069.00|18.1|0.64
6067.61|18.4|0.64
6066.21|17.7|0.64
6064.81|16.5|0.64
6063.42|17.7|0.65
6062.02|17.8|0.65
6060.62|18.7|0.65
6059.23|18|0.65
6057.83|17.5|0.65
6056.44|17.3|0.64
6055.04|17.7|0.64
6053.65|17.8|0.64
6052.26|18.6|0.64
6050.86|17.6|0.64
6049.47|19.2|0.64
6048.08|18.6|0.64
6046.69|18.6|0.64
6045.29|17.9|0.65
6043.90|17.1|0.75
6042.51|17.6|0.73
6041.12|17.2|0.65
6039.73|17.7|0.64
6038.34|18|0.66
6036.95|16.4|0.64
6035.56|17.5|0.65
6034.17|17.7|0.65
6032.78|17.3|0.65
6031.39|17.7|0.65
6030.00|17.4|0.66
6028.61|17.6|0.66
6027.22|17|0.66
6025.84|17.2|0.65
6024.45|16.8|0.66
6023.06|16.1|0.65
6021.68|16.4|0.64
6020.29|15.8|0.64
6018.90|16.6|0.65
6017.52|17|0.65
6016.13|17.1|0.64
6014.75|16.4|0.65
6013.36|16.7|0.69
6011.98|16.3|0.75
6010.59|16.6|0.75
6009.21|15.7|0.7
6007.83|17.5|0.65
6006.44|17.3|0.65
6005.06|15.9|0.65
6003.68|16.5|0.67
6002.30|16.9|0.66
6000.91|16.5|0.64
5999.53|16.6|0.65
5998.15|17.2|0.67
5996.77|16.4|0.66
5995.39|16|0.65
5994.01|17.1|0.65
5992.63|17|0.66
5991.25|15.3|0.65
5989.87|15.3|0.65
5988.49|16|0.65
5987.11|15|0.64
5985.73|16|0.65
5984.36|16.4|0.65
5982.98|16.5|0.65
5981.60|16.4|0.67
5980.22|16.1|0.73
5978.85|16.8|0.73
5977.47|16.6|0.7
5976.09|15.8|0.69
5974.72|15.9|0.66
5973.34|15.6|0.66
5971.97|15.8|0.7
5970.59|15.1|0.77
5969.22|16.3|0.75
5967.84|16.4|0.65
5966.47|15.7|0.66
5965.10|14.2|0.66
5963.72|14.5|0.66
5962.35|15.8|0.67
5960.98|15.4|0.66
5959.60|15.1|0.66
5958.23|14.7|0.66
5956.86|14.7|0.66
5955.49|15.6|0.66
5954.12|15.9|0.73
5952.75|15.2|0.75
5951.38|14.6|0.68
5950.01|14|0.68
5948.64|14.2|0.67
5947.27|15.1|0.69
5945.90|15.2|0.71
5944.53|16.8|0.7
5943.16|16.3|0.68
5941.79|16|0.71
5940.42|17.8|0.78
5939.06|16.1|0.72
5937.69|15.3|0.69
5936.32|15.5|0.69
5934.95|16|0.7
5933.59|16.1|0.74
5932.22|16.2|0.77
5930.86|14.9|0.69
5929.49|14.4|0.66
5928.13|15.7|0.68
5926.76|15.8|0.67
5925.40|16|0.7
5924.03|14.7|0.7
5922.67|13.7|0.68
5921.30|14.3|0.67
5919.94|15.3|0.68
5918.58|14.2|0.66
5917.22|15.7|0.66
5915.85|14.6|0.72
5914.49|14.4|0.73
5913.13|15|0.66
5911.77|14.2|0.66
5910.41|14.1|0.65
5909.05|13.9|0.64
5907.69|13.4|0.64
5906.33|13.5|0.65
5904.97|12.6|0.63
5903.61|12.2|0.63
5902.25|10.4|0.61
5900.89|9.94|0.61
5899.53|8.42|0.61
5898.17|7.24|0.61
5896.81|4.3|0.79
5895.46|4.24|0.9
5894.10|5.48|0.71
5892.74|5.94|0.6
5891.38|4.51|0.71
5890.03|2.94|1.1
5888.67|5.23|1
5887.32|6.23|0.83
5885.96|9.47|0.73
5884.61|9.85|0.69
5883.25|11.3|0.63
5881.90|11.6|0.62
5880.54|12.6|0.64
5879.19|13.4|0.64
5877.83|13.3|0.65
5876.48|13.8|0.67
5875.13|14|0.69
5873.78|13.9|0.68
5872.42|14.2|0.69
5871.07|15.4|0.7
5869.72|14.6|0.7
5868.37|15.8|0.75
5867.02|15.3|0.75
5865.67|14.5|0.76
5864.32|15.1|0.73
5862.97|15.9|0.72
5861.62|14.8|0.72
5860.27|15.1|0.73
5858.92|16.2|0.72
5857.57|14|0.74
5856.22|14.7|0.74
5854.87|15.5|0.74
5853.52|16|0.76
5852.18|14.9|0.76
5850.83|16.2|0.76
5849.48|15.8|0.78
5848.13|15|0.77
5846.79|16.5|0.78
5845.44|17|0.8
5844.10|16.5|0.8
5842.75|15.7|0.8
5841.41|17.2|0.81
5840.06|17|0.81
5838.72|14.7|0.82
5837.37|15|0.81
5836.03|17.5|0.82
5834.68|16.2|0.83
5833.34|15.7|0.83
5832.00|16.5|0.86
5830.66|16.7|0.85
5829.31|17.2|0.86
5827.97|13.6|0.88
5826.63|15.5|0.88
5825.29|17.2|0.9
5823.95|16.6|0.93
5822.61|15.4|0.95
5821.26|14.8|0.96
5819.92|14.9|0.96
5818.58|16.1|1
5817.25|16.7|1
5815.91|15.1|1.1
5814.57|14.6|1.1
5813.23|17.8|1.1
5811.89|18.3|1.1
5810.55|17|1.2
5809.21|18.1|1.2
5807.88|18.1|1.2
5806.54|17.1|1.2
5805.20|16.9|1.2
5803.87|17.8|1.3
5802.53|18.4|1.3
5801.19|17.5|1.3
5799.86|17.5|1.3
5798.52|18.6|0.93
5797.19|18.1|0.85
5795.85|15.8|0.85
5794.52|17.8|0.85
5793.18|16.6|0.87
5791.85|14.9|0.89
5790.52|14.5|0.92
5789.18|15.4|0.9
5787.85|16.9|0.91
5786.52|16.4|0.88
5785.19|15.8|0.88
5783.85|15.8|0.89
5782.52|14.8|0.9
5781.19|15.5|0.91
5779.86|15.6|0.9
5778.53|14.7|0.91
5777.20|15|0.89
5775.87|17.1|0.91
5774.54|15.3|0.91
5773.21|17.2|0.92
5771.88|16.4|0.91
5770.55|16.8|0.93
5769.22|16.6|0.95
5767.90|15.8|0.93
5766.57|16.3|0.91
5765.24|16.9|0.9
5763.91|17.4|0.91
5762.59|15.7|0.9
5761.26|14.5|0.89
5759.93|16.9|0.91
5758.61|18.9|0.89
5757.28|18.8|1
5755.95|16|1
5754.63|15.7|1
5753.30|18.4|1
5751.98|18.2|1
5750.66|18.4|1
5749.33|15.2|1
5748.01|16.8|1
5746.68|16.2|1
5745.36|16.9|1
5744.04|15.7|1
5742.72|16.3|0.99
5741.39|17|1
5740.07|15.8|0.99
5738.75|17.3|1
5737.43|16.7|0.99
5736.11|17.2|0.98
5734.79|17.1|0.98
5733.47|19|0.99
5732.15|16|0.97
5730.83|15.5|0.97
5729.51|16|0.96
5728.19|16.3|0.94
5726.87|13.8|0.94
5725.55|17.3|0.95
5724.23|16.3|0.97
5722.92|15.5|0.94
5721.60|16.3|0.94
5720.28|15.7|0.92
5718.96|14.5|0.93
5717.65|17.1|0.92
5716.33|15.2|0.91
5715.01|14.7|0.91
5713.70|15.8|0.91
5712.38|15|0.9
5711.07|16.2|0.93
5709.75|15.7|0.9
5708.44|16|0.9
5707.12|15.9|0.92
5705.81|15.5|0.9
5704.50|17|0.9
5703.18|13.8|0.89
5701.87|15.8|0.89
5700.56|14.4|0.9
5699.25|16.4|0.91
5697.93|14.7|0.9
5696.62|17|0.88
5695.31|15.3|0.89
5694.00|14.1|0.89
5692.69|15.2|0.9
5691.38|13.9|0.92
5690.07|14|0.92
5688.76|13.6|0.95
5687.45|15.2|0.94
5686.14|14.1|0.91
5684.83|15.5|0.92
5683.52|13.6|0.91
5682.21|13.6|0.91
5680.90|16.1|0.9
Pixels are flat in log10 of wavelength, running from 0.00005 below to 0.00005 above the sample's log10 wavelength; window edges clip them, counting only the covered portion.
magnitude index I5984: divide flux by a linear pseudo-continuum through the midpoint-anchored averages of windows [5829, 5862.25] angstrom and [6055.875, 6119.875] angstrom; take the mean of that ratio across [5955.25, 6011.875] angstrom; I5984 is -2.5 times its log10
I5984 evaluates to 0.07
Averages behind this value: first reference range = 15.9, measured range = 16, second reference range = 17.9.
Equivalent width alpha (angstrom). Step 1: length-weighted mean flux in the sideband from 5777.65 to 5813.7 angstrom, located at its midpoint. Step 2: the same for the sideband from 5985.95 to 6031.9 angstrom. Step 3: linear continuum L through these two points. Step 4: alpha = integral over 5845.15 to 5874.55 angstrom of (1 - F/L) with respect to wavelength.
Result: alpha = 2.5 angstrom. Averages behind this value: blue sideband 16.7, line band 15.3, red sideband 16.6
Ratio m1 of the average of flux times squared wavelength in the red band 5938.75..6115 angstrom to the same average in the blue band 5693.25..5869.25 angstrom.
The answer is 1.14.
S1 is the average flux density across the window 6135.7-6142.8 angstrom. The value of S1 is 17.9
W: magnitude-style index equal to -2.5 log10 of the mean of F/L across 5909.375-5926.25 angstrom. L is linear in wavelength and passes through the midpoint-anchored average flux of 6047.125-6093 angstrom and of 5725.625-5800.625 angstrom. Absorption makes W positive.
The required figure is 0.176 mag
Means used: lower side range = 16.5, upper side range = 18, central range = 14.7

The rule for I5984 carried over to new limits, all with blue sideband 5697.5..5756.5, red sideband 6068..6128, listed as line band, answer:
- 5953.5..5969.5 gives 0.11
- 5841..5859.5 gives 0.06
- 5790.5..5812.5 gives -0.06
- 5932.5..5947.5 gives 0.06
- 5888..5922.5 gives 0.49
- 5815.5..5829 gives 0.06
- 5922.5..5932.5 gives 0.11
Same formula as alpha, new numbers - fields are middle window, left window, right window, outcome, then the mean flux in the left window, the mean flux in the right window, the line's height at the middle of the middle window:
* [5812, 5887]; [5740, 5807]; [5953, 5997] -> 5.6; 16.6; 15.8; 16.3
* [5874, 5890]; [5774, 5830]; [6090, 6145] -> 5.7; 16.4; 17.6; 16.7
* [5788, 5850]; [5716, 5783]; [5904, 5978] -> -2.0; 16.4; 15.2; 16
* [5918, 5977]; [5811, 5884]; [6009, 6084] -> 3.7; 15.3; 17.5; 16.4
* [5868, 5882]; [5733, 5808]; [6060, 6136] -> 2.5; 16.6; 17.7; 17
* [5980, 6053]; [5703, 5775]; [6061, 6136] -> 1.9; 16.4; 17.6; 17.4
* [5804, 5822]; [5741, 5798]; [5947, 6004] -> -0.4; 16.4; 15.8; 16.3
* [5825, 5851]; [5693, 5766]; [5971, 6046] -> 0.4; 16.2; 16.6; 16.4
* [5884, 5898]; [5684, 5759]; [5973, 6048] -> 9.0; 16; 16.7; 16.4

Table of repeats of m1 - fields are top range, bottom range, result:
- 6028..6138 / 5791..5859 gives 1.18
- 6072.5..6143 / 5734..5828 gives 1.19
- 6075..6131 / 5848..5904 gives 1.61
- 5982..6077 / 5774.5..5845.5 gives 1.13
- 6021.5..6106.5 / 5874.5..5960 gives 1.44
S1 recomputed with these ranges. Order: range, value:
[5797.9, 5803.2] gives 18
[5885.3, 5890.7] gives 5.96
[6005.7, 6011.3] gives 16.8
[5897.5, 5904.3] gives 9.64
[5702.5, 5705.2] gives 15.4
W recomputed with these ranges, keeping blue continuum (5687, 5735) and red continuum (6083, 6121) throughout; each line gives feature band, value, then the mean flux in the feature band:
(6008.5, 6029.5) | 0.04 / 16.6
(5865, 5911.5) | 0.46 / 10.8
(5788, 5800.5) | -0.04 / 16.6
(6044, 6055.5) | -0.04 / 18.2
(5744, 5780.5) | -0.05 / 16.6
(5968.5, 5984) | 0.07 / 16.1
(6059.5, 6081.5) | -0.02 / 17.9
